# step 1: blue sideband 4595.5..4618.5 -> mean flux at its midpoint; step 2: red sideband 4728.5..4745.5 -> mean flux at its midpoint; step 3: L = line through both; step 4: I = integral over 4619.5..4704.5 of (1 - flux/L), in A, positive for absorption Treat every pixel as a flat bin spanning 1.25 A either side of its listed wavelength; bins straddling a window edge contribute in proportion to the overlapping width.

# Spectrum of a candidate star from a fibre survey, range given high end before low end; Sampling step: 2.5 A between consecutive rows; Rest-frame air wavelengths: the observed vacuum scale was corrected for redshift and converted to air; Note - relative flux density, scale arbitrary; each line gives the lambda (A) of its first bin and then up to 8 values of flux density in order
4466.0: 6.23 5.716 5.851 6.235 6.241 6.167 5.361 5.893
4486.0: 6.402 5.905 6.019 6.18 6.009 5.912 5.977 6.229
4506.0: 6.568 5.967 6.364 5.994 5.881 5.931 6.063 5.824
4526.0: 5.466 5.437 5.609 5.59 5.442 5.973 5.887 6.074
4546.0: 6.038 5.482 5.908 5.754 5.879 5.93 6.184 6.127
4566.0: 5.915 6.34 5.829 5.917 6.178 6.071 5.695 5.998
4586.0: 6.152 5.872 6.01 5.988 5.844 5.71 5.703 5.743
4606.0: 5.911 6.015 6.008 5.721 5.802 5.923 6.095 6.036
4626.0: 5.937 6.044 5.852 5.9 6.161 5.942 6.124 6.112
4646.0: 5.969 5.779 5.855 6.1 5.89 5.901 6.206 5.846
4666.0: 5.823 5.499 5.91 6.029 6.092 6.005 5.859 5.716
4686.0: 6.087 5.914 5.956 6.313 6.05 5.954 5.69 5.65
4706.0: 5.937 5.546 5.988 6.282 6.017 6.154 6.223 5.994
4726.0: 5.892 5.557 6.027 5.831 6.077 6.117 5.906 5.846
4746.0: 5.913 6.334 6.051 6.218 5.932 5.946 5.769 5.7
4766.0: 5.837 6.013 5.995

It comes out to -1.1 A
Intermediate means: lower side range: 5.83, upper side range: 5.93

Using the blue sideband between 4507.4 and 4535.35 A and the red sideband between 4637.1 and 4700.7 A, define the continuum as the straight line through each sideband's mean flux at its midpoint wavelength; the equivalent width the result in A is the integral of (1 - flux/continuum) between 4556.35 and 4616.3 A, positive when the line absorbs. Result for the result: -0.7 A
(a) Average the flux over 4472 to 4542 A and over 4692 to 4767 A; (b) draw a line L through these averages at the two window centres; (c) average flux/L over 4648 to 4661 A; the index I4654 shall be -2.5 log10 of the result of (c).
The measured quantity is 0.00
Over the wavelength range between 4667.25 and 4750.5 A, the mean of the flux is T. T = 5.95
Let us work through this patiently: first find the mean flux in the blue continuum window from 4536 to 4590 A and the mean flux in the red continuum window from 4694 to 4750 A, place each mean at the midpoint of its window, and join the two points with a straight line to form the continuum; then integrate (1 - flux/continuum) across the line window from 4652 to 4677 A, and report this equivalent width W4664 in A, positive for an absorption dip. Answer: 0.12 A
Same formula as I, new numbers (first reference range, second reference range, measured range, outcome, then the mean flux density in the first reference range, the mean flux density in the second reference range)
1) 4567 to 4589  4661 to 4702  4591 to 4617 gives 0.6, 6.01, 5.93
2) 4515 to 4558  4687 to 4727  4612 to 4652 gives -0.4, 5.78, 5.97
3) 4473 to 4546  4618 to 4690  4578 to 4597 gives 0.0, 5.95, 5.95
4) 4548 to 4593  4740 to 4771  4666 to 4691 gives 0.3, 5.97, 5.96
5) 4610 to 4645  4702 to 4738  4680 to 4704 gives 0.1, 5.98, 5.94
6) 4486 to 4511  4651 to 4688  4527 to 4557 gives 1.5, 6.11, 5.92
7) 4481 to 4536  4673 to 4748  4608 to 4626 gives 0.0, 5.94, 5.96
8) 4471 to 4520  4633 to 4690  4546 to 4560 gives 0.5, 6.06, 5.94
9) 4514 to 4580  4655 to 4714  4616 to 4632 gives -0.2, 5.87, 5.92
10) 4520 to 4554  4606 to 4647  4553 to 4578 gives -0.8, 5.75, 5.98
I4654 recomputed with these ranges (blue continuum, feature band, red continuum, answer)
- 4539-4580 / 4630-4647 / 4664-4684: -0.02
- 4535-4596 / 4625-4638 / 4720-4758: 0.00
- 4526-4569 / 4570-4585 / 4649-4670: -0.02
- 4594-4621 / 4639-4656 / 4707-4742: -0.02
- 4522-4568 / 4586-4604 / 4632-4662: 0.01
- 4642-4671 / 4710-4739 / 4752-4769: -0.02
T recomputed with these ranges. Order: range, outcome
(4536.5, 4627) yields 5.93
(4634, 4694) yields 5.96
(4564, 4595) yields 6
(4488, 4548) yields 5.93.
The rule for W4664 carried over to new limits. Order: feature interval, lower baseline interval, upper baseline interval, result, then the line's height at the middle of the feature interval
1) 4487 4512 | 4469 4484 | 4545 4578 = -0.7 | 5.95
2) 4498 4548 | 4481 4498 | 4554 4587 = 0.9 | 6.01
